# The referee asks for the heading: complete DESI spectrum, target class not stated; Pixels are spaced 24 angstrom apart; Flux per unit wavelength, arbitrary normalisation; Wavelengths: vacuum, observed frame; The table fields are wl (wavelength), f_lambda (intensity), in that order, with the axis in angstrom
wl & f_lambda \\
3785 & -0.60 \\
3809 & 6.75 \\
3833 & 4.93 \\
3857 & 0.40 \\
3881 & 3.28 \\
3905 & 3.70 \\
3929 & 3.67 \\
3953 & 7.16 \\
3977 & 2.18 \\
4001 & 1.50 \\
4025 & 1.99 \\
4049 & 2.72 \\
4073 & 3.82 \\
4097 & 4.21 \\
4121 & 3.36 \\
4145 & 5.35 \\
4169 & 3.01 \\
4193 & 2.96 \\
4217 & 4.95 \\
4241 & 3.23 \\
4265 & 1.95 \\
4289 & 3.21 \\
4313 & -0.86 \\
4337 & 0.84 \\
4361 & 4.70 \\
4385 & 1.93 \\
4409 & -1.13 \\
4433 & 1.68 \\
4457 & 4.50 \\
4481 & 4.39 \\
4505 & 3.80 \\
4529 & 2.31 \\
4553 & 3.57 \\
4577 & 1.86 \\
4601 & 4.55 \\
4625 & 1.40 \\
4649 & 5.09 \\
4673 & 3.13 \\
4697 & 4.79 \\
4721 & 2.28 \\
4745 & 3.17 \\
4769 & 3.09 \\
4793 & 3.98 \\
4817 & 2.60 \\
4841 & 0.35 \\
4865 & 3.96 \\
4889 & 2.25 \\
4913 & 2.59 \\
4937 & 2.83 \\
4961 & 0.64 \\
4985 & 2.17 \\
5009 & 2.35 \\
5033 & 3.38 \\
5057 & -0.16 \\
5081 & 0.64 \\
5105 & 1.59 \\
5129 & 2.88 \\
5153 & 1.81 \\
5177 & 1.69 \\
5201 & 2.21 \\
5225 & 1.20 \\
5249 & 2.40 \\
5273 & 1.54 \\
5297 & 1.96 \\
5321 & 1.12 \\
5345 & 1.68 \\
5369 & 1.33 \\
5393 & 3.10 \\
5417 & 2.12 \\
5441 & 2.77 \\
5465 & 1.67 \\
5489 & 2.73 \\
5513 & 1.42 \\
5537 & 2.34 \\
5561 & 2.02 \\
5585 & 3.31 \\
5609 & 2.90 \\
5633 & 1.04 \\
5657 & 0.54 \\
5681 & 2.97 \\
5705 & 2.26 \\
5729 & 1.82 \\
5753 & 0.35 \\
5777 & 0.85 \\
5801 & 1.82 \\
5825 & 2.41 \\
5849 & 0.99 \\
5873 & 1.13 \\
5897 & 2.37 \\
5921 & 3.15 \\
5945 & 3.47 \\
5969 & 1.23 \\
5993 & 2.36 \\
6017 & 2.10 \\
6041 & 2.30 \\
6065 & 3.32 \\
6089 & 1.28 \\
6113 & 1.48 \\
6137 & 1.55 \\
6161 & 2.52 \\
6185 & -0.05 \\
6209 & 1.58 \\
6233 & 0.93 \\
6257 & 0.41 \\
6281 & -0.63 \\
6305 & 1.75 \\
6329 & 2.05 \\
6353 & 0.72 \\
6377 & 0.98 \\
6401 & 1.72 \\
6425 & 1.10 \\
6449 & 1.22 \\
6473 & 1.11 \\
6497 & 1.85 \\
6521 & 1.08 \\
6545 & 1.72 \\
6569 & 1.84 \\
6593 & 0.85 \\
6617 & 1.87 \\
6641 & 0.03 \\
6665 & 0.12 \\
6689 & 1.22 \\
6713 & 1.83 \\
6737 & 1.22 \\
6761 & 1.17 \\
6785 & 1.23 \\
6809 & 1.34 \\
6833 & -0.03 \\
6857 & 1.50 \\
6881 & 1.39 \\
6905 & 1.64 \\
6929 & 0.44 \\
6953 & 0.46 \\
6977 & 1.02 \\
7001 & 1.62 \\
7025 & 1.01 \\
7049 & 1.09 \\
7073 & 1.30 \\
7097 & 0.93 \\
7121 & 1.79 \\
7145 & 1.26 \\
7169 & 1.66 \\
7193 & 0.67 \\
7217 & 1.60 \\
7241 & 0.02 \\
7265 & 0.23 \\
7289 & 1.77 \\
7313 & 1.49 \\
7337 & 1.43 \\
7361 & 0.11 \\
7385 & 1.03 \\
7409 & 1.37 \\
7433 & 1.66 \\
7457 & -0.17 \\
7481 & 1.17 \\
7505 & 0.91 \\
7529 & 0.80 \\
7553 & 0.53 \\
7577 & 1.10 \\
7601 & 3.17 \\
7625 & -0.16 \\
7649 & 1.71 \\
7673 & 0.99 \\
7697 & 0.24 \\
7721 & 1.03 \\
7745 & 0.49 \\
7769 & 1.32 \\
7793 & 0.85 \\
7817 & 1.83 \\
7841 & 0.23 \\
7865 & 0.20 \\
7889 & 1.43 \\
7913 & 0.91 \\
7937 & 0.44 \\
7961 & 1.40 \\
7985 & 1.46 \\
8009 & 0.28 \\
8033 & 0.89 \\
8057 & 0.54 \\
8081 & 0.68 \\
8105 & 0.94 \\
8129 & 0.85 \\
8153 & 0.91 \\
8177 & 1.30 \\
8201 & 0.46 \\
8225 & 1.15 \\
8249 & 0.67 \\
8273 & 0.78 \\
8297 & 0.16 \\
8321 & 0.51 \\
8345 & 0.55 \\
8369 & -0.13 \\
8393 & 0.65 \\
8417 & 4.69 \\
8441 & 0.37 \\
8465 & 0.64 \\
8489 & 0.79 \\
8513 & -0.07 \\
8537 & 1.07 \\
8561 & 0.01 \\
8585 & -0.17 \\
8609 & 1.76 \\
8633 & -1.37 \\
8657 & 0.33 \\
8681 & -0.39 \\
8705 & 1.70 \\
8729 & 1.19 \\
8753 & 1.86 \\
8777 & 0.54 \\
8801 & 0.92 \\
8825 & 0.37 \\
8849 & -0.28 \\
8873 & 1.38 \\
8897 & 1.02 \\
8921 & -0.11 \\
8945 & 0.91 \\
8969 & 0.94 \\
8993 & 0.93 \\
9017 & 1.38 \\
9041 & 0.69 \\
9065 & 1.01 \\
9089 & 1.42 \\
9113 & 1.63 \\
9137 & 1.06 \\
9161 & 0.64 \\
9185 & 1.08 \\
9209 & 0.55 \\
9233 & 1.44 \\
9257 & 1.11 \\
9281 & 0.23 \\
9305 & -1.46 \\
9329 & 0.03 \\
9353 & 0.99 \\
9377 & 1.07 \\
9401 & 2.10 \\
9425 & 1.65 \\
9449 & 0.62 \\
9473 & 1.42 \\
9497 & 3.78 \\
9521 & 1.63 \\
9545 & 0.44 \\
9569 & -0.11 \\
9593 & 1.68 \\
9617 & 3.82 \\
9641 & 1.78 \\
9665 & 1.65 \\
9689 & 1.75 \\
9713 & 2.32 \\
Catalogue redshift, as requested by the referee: 1.258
